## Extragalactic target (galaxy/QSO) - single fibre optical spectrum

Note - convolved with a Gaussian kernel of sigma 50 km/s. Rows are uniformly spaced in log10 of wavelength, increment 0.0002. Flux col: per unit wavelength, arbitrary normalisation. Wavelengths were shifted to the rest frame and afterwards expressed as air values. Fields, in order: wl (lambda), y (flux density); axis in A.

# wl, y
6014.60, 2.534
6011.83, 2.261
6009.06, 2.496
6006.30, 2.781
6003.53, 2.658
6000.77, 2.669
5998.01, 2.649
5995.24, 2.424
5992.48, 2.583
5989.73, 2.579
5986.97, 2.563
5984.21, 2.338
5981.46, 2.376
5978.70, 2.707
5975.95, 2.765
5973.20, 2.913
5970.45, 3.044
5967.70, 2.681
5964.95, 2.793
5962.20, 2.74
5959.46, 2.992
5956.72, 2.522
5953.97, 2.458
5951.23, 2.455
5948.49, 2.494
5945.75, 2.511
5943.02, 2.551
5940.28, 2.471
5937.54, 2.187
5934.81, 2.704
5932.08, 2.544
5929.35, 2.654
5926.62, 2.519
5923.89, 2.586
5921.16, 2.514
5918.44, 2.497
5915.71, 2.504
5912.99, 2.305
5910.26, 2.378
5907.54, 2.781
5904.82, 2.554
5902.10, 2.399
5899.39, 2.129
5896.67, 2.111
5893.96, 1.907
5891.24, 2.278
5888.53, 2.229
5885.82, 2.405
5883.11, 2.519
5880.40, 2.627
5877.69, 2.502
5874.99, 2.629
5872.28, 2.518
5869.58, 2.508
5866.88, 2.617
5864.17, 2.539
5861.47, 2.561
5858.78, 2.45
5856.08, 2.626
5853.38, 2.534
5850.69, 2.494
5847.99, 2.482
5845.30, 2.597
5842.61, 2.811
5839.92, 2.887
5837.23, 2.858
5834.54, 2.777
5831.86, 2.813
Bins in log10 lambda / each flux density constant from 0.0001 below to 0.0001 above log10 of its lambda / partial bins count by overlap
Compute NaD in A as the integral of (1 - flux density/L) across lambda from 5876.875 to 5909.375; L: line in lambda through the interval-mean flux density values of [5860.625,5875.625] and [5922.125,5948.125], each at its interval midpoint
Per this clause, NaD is 2.26 A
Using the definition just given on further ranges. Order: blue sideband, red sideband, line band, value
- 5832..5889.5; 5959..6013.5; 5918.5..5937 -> 0.4 A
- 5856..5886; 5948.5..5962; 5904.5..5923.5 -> 0.5 A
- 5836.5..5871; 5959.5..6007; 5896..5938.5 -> 2.7 A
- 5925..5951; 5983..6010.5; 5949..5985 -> -1.9 A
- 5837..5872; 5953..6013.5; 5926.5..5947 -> 0.8 A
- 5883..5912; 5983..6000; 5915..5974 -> -4.3 A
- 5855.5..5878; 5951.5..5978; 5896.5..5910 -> 1.1 A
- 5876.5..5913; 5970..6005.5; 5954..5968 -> -0.9 A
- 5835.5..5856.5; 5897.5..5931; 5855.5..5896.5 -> 2.2 A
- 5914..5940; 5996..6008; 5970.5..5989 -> -0.1 A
